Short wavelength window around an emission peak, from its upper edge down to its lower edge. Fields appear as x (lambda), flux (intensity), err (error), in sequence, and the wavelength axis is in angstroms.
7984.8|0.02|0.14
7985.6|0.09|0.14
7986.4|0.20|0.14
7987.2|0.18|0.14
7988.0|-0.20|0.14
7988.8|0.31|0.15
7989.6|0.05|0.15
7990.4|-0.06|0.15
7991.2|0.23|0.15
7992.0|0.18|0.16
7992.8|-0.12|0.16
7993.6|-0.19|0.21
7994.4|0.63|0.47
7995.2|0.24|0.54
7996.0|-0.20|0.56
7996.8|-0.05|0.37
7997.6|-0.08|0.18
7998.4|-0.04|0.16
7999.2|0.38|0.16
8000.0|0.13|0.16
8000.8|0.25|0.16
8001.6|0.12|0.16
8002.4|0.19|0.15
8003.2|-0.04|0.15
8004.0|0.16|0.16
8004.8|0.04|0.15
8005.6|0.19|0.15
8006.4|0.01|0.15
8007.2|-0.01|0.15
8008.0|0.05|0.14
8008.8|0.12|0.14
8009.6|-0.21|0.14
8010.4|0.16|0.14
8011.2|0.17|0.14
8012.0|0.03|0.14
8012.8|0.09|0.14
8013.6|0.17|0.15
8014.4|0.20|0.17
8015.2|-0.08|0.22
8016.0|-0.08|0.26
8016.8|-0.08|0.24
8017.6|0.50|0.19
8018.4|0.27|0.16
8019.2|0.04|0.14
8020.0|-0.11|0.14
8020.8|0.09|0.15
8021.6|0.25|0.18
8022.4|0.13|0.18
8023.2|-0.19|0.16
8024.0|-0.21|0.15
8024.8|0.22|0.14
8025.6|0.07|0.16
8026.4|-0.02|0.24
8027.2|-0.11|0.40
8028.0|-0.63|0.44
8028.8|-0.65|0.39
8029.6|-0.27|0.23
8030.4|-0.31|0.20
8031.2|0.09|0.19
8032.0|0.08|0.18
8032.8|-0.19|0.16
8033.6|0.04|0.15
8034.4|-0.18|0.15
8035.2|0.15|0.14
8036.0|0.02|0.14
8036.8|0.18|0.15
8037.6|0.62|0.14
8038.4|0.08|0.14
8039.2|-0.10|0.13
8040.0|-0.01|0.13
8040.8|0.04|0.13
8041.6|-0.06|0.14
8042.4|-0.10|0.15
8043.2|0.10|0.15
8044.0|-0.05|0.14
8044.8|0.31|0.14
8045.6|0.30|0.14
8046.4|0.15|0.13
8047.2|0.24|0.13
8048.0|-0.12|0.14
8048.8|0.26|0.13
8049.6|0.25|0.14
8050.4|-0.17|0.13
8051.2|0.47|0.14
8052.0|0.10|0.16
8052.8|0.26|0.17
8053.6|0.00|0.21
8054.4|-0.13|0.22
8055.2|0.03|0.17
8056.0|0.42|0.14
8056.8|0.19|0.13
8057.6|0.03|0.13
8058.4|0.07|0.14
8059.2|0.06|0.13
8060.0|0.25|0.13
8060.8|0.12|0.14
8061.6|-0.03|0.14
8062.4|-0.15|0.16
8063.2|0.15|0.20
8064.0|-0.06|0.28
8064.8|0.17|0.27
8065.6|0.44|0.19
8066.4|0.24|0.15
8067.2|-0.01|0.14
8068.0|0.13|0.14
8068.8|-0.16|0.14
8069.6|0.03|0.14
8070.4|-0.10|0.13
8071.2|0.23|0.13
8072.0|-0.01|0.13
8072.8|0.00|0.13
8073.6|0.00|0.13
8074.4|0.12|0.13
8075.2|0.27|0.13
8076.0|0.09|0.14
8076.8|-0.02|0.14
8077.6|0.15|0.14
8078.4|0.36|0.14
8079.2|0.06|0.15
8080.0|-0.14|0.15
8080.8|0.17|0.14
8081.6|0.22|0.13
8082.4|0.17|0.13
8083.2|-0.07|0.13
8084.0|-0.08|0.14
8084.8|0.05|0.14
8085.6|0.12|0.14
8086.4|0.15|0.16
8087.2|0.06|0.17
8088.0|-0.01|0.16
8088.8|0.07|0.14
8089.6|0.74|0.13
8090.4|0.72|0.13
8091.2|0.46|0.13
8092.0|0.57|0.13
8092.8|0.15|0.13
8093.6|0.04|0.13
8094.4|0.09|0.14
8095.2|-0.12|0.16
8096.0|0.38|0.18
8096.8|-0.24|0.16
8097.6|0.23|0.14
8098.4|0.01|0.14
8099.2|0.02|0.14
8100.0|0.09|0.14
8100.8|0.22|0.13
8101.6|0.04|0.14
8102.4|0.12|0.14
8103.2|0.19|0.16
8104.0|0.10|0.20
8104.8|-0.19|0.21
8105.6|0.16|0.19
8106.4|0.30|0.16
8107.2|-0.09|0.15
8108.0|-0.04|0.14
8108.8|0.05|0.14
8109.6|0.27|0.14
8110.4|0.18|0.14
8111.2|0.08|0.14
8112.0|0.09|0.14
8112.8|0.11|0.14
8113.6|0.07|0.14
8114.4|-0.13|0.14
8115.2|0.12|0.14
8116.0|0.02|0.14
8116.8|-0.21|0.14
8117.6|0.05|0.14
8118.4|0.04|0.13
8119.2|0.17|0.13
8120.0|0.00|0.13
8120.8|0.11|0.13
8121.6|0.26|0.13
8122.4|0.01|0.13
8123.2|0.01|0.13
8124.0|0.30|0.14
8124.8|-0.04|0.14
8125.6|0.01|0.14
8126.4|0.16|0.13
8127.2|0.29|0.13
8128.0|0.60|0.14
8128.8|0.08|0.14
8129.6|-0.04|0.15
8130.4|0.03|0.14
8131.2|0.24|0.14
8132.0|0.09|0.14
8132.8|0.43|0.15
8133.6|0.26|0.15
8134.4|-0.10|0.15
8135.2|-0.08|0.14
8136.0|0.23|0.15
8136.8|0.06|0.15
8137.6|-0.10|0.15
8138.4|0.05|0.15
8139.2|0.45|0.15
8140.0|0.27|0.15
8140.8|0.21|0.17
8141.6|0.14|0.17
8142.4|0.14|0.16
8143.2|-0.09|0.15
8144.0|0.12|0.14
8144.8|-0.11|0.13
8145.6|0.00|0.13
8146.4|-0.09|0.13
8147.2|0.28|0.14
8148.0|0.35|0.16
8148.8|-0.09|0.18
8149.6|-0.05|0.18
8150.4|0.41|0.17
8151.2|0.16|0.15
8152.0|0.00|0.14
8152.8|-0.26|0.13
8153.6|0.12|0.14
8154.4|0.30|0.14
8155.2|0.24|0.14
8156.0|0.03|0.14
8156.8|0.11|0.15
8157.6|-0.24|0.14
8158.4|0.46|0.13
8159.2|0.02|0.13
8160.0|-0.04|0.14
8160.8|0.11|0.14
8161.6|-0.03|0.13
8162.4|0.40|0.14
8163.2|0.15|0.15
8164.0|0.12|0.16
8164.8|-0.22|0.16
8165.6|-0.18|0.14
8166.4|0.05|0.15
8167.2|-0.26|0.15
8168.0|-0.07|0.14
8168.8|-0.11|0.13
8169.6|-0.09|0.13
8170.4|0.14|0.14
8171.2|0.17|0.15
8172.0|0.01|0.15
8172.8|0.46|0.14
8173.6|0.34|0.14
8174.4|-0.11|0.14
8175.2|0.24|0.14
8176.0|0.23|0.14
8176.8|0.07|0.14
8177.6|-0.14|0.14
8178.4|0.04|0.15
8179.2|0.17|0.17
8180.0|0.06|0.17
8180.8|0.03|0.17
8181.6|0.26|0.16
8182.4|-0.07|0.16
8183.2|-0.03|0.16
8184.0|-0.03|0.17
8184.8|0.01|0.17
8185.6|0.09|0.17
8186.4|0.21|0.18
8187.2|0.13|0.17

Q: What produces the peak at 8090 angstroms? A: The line H-gamma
